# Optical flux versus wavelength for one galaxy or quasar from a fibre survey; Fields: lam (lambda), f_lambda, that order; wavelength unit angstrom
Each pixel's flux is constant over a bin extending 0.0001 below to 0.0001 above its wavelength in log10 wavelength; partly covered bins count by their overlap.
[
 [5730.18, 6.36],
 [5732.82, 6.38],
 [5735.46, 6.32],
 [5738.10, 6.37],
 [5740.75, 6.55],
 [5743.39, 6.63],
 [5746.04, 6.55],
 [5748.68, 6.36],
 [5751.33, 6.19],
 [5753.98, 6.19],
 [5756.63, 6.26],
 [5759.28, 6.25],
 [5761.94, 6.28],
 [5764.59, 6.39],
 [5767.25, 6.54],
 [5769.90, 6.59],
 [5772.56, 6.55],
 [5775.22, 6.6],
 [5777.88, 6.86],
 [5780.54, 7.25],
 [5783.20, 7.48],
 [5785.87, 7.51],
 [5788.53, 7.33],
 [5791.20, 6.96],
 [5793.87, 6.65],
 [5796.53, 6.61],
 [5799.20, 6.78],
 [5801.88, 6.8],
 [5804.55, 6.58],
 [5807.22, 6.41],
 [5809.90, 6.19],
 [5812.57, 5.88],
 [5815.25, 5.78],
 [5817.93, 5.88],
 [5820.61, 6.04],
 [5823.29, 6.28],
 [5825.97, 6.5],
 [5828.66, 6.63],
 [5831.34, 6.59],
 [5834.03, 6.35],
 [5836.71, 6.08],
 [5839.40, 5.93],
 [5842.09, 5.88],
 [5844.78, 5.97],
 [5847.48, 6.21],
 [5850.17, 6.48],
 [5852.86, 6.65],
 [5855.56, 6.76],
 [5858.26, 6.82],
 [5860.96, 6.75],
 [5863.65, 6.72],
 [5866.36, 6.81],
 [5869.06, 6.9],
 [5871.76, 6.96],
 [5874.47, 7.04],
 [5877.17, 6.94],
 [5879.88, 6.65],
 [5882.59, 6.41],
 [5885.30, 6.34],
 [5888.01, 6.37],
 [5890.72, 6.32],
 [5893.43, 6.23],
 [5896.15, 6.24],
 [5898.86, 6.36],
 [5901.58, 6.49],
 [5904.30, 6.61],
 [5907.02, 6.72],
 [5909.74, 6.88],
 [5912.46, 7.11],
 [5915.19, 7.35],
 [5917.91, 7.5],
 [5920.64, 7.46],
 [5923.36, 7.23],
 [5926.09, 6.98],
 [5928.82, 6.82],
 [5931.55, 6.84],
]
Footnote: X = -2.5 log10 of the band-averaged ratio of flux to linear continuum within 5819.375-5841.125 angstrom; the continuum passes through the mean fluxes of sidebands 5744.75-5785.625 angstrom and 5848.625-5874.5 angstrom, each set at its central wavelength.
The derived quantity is 0.07 mag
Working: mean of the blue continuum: 6.58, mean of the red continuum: 6.77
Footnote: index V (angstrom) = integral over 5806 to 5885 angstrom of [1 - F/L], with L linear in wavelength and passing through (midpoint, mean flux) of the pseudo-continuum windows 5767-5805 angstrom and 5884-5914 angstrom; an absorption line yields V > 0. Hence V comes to 3.1 angstrom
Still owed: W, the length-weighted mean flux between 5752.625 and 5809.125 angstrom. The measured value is 6.7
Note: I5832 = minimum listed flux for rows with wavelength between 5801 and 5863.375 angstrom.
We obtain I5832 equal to 5.78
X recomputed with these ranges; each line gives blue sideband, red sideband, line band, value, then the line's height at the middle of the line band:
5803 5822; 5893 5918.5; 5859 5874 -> -0.06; 6.48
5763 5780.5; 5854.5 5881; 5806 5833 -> 0.09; 6.74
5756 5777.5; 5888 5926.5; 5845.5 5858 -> 0.02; 6.67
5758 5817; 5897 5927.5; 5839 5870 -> 0.05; 6.81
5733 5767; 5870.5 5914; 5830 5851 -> 0.06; 6.52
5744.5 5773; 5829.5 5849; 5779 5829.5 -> -0.06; 6.25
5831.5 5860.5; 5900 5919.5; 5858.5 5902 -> 0.01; 6.67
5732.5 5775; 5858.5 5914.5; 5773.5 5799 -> -0.09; 6.47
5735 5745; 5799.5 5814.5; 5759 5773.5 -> 0.00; 6.44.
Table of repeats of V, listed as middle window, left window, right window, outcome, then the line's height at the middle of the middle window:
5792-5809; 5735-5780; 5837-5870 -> -0.46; 6.46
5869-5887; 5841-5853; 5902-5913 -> -0.64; 6.5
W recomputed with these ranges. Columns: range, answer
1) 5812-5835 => 6.22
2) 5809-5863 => 6.29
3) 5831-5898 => 6.49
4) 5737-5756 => 6.4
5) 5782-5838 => 6.54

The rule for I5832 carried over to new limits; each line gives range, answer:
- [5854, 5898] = 6.23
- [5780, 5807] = 6.58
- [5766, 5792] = 6.54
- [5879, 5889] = 6.34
